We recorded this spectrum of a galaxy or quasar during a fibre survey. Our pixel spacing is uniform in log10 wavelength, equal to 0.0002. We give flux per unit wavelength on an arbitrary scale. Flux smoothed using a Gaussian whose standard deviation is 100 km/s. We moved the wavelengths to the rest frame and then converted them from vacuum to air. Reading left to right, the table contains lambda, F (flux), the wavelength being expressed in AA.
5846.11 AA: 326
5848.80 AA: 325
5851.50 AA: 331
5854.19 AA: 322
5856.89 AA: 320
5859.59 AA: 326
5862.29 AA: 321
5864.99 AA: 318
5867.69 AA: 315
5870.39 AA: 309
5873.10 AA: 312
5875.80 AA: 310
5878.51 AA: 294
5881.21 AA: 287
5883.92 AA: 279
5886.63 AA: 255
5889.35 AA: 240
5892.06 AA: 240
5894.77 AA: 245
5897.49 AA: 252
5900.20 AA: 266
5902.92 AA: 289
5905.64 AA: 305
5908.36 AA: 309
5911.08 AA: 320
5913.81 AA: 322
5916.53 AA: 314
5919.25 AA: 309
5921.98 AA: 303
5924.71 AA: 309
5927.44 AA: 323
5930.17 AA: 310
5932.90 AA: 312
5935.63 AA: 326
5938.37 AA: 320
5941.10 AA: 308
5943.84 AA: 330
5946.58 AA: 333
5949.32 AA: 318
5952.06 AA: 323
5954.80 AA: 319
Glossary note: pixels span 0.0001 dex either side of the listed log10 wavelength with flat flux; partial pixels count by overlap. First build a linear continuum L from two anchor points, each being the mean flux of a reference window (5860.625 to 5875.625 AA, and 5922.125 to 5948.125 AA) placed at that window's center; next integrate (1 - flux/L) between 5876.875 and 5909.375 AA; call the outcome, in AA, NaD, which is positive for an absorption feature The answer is 4.6 AA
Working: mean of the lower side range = 315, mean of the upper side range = 318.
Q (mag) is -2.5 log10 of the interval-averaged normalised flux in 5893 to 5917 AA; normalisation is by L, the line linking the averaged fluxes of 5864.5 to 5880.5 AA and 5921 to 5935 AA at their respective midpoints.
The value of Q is 0.077 mag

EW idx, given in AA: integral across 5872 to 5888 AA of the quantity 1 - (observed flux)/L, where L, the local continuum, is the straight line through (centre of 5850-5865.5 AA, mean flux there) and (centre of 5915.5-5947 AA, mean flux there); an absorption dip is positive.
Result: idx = 1.6 AA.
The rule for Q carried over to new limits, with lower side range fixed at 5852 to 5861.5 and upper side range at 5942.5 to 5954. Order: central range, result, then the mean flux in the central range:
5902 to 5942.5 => 0.04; 312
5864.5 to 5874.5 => 0.04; 313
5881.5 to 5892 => 0.25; 259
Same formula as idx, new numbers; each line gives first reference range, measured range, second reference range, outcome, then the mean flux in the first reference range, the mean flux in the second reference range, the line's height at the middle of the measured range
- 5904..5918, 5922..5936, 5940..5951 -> 0.2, 314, 322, 318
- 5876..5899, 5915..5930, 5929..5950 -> -0.5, 264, 320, 302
